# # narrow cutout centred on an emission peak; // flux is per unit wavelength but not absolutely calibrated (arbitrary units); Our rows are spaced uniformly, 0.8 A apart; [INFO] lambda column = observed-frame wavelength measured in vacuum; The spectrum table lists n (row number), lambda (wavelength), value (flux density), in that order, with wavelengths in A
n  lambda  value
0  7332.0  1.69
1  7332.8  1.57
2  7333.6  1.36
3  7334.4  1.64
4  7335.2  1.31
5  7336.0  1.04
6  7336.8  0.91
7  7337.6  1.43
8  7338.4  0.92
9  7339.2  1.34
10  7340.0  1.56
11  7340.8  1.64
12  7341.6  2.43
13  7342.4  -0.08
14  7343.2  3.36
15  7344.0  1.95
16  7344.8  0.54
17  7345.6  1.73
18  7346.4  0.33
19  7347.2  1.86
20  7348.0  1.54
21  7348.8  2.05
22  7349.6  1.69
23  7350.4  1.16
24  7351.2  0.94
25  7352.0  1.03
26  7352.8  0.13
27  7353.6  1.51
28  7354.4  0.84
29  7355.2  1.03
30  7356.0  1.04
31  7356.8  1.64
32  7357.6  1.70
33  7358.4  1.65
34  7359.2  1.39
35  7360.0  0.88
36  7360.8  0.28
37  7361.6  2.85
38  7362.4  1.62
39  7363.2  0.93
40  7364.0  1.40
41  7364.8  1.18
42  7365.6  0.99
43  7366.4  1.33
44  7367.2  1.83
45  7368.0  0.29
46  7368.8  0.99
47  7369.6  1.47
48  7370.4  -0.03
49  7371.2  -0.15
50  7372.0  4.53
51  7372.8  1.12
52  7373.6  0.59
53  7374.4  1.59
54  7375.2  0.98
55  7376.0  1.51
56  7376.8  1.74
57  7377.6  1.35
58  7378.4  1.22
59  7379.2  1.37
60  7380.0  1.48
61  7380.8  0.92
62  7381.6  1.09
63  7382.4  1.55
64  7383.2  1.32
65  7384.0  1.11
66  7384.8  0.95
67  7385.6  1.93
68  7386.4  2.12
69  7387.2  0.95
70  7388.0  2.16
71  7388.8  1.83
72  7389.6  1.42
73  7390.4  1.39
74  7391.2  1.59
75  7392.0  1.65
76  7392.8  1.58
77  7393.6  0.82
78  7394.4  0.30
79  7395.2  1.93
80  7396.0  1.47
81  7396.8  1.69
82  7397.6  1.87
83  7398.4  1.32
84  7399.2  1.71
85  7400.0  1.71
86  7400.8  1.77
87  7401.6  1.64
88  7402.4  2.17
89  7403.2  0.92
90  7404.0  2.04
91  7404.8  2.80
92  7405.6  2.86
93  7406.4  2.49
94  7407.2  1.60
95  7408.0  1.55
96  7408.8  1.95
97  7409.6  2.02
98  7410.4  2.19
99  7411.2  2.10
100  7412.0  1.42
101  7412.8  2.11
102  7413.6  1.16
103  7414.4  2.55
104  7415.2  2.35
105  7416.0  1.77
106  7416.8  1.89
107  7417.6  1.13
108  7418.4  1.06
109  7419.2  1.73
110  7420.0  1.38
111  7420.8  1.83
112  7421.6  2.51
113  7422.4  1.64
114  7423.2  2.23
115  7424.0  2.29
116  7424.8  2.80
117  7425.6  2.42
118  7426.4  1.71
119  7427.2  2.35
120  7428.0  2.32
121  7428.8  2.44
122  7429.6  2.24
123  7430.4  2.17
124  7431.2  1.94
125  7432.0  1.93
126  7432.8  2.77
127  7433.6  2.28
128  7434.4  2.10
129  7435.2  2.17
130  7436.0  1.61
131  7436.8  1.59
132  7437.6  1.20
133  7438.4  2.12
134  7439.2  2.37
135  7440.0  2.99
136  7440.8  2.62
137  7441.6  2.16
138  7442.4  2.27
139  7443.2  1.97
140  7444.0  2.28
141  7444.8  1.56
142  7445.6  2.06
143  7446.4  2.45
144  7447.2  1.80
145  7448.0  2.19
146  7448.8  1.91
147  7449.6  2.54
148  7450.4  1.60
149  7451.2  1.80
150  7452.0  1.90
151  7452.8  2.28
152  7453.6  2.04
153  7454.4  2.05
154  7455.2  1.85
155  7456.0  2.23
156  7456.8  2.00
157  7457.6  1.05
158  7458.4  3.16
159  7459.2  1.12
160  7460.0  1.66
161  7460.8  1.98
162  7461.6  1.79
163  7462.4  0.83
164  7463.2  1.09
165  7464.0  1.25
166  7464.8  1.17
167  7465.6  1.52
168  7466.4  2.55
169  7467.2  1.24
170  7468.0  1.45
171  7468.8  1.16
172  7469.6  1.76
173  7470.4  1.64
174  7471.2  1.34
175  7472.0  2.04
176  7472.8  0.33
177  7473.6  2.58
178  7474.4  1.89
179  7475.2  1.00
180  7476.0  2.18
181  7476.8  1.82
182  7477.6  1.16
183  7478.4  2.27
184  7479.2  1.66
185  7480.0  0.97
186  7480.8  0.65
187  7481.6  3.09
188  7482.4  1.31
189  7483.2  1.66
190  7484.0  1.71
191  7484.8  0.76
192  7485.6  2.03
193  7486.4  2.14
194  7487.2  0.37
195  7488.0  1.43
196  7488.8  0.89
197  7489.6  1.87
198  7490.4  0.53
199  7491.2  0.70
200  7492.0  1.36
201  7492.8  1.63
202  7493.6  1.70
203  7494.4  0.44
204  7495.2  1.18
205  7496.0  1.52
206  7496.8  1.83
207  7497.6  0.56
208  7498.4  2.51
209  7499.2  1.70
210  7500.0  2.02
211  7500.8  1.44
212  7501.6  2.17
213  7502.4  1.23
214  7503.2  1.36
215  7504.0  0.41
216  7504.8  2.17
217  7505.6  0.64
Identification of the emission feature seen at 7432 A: Mg II 2798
